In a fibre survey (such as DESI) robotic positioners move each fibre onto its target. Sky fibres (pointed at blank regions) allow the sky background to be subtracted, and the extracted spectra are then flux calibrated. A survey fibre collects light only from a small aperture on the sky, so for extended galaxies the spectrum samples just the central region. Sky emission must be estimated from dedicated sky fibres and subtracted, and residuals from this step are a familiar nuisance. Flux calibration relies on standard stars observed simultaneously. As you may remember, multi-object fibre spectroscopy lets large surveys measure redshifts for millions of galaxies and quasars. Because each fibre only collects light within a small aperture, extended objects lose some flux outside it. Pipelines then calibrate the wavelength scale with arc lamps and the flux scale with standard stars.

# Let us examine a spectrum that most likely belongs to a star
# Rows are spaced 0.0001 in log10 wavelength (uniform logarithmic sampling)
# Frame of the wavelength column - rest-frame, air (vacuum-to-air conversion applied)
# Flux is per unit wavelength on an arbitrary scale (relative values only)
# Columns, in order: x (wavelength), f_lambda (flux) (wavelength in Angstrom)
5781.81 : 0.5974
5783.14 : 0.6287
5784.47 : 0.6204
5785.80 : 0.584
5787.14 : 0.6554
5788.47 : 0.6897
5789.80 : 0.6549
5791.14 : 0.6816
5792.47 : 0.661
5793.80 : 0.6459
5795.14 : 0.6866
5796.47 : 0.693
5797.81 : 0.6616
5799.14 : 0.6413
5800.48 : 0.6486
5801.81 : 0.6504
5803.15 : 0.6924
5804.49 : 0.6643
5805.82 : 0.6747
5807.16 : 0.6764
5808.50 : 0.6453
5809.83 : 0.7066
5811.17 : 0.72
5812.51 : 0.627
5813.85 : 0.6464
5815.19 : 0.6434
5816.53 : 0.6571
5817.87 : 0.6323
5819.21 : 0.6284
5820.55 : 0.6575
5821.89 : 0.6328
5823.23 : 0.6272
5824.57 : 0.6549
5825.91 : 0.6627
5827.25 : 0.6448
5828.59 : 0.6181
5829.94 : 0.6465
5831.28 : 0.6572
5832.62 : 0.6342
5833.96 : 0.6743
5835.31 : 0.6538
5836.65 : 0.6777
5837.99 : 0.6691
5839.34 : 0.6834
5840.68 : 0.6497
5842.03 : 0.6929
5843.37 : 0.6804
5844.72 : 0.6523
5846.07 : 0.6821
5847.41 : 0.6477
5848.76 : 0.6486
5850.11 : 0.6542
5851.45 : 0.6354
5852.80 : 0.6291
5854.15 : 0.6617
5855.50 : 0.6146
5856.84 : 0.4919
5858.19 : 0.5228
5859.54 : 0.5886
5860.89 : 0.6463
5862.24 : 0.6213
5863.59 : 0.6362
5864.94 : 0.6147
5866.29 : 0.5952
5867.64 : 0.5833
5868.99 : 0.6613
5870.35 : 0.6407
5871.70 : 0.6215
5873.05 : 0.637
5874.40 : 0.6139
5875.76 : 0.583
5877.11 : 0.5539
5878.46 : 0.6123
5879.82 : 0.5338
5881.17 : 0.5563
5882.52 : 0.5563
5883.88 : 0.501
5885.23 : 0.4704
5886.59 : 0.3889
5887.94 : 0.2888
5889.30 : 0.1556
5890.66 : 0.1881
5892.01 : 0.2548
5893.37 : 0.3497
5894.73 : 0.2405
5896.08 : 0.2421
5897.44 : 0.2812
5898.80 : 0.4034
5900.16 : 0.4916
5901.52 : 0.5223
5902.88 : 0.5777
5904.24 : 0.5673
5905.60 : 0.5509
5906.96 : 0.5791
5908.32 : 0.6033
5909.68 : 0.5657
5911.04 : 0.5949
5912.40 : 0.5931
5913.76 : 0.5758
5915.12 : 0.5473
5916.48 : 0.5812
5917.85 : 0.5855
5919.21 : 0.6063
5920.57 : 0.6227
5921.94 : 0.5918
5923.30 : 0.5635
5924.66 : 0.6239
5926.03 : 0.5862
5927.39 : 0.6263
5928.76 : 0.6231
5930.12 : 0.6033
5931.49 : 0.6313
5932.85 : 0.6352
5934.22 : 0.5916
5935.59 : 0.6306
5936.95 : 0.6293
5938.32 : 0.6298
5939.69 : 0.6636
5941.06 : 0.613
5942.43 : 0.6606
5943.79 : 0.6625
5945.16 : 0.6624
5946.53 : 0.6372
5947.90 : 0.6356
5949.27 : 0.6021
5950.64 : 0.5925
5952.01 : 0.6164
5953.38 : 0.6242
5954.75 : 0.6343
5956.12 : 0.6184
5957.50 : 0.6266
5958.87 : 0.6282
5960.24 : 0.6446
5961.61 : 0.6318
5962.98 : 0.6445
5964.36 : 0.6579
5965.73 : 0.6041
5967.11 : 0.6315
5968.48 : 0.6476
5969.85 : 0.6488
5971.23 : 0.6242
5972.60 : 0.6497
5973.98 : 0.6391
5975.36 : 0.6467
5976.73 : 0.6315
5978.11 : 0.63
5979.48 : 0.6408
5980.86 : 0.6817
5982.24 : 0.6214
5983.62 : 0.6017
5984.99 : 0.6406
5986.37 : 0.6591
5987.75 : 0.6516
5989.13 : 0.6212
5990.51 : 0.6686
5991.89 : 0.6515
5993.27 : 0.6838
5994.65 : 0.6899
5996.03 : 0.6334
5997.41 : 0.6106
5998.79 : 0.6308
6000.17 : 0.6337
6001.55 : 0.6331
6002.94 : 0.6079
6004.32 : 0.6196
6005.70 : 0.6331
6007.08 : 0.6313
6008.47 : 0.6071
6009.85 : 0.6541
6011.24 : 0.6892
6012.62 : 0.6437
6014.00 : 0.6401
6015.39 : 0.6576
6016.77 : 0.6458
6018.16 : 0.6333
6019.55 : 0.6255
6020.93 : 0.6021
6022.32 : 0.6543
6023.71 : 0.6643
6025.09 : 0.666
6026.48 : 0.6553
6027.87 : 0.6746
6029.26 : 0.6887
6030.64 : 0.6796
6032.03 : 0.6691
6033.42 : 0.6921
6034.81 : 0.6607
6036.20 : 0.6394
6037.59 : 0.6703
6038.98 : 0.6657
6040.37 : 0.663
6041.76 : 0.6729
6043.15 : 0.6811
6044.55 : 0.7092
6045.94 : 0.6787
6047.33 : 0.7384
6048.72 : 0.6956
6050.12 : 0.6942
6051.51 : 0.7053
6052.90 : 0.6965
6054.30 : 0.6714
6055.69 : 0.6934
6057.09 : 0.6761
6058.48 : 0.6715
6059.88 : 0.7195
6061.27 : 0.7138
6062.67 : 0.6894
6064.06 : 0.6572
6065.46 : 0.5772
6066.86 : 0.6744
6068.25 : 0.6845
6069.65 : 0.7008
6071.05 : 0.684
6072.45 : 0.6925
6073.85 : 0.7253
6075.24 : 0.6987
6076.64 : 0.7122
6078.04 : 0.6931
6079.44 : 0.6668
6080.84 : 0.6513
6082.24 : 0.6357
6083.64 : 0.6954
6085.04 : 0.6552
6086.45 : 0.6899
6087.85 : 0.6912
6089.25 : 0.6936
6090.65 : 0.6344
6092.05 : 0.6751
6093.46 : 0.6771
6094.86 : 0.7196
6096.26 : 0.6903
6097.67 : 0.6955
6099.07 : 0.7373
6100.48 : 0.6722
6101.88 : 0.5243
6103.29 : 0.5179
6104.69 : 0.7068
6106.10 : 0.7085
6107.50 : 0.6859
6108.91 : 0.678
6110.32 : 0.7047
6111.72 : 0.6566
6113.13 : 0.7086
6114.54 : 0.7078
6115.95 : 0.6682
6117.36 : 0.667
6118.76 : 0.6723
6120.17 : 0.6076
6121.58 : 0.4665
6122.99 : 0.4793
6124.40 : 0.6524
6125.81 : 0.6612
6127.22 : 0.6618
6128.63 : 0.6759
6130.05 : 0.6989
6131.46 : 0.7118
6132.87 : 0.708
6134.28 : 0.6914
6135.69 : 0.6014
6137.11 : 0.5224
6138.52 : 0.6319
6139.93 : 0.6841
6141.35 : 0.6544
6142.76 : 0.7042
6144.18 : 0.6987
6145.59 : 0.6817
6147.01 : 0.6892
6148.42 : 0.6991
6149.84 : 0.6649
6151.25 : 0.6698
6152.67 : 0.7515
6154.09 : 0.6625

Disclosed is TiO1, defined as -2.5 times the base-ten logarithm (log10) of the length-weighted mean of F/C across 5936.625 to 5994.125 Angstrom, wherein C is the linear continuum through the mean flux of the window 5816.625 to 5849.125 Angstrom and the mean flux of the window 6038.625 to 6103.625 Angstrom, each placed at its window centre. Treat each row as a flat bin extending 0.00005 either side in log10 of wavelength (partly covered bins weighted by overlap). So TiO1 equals 0.05 mag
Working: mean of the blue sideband 0.655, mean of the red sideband 0.679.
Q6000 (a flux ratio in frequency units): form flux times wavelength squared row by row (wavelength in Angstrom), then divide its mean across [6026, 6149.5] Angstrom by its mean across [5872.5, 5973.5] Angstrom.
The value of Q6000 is 1.26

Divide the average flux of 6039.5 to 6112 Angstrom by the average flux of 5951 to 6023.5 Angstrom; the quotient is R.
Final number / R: 1.1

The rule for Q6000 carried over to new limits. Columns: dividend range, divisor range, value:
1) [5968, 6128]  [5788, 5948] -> 1.18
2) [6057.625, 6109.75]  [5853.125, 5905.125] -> 1.44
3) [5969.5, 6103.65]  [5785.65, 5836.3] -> 1.09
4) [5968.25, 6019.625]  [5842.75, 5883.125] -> 1.09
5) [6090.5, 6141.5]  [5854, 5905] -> 1.42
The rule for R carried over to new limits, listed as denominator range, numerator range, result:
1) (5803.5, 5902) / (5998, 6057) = 1.14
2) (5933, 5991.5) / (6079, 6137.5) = 1.04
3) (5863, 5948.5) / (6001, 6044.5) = 1.20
